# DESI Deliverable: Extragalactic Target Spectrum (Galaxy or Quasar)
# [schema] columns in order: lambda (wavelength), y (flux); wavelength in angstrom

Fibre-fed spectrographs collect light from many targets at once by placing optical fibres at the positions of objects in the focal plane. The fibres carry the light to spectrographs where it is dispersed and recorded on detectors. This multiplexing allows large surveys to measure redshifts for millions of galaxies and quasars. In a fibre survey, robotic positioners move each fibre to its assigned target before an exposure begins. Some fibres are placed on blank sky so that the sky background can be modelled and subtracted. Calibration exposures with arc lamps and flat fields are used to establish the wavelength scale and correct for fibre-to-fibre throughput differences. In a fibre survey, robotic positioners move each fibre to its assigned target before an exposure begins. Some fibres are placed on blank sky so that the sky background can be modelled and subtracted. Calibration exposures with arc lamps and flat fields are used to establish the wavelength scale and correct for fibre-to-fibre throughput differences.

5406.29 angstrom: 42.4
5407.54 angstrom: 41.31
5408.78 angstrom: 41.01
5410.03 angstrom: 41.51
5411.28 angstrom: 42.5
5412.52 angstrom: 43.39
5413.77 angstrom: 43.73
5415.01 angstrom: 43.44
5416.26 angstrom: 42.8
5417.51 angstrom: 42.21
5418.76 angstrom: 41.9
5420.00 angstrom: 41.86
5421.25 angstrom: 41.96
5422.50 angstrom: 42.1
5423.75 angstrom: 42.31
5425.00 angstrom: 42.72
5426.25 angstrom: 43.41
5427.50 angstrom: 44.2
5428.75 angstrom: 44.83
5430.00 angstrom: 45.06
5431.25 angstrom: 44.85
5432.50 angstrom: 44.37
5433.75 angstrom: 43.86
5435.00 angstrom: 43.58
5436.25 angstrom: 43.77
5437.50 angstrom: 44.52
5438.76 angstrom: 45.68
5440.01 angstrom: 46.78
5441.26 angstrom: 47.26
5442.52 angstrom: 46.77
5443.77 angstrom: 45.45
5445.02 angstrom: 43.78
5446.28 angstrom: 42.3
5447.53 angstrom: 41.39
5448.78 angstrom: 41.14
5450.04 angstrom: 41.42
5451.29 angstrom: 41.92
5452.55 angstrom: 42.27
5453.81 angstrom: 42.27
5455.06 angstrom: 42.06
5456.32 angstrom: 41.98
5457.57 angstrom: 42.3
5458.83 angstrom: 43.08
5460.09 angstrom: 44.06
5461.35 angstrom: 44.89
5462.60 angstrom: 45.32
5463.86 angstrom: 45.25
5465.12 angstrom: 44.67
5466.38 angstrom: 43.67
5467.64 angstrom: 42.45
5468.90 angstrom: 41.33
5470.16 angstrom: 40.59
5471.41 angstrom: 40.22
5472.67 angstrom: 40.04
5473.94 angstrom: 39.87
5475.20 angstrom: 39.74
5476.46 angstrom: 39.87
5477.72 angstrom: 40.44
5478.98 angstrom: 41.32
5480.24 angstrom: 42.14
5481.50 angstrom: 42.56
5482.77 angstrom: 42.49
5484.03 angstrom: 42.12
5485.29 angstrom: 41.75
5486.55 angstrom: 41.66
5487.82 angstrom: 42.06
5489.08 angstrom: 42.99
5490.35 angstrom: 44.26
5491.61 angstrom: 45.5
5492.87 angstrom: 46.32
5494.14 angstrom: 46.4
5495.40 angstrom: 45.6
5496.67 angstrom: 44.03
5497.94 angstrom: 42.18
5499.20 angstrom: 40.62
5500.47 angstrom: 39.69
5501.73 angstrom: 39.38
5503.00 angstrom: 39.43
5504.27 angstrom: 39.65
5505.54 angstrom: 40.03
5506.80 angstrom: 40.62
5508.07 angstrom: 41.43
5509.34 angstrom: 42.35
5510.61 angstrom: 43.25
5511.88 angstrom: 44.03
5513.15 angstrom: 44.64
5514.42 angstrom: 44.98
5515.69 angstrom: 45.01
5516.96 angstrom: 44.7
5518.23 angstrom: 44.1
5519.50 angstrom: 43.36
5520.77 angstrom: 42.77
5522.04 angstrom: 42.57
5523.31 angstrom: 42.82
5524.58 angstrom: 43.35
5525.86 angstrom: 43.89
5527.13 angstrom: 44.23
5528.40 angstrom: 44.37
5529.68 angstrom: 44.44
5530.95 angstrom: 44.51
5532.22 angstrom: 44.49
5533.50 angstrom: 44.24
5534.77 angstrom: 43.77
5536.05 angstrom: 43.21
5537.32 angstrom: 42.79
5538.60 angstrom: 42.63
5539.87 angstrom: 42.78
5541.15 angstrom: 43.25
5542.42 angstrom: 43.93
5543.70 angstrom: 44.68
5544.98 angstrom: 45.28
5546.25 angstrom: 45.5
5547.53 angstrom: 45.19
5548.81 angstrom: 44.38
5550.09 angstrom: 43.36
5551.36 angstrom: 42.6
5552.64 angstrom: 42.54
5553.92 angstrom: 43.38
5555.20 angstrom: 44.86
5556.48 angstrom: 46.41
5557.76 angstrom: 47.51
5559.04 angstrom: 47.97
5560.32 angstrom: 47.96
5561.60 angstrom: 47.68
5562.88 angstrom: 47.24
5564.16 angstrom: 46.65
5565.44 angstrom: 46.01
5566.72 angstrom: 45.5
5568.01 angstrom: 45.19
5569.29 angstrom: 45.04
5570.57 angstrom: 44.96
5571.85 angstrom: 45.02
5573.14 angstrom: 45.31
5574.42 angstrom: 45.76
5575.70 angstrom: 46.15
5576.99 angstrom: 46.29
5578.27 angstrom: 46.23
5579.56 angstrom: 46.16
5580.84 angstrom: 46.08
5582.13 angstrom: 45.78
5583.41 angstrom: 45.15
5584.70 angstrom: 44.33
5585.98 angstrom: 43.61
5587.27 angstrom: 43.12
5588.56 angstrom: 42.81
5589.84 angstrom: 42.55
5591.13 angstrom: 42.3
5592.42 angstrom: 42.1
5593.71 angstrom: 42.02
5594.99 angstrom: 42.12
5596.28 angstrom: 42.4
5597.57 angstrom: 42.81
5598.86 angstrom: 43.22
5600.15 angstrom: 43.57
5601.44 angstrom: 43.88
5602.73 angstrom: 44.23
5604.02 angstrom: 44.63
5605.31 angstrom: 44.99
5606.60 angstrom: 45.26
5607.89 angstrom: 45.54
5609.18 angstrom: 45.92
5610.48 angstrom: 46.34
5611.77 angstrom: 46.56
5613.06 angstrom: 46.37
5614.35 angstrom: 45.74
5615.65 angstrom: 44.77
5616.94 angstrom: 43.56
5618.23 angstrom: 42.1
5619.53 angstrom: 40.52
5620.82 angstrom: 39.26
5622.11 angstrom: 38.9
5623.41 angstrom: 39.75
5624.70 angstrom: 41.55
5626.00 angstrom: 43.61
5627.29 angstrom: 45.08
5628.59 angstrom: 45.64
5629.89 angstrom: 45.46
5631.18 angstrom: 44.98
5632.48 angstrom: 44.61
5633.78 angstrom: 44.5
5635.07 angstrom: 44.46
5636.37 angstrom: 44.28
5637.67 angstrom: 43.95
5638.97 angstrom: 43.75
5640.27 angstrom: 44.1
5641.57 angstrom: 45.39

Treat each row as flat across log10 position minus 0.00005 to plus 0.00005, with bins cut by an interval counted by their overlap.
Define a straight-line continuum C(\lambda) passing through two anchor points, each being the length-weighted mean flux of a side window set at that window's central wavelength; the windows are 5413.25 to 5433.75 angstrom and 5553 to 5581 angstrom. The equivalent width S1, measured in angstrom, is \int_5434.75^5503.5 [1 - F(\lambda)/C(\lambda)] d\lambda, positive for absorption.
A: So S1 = 2.0 angstrom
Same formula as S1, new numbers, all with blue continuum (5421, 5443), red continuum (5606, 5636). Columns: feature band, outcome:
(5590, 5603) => 0.35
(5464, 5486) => 1.33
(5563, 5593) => -0.61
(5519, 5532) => 0.14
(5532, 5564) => -0.47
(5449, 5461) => 0.52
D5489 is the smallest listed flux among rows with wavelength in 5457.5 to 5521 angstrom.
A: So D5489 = 39.38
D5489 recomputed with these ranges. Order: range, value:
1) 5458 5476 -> 39.74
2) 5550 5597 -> 42.02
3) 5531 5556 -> 42.54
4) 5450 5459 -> 41.42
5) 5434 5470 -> 41.14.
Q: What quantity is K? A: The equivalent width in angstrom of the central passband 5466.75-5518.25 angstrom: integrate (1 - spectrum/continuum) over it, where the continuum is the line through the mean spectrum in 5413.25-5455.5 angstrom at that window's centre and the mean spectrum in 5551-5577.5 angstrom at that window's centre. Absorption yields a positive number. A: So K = 2.6 angstrom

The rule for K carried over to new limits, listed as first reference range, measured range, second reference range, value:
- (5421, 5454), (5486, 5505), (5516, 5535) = 0.5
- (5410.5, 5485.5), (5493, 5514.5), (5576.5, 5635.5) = 0.5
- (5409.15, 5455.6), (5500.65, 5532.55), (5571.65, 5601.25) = 0.6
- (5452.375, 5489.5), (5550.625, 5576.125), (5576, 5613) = -1.1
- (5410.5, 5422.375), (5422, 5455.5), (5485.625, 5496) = -0.5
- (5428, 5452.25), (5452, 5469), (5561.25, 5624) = 0.3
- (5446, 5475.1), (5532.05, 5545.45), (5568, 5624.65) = -0.1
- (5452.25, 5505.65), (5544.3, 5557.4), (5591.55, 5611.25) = -0.4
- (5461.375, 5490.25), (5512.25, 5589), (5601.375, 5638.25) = -2.9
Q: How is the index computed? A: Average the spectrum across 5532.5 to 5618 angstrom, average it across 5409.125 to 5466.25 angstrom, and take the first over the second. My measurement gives 1.0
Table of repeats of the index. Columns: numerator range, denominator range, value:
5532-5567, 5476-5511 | 1.06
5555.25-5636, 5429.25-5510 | 1.04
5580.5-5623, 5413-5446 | 0.99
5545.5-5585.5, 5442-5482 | 1.07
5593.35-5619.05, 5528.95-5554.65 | 1.01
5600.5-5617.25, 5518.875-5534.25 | 1.03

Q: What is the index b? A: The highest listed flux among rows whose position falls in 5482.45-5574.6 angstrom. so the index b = 47.97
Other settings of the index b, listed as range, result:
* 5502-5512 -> 44.03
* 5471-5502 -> 46.4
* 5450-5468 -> 45.32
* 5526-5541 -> 44.51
